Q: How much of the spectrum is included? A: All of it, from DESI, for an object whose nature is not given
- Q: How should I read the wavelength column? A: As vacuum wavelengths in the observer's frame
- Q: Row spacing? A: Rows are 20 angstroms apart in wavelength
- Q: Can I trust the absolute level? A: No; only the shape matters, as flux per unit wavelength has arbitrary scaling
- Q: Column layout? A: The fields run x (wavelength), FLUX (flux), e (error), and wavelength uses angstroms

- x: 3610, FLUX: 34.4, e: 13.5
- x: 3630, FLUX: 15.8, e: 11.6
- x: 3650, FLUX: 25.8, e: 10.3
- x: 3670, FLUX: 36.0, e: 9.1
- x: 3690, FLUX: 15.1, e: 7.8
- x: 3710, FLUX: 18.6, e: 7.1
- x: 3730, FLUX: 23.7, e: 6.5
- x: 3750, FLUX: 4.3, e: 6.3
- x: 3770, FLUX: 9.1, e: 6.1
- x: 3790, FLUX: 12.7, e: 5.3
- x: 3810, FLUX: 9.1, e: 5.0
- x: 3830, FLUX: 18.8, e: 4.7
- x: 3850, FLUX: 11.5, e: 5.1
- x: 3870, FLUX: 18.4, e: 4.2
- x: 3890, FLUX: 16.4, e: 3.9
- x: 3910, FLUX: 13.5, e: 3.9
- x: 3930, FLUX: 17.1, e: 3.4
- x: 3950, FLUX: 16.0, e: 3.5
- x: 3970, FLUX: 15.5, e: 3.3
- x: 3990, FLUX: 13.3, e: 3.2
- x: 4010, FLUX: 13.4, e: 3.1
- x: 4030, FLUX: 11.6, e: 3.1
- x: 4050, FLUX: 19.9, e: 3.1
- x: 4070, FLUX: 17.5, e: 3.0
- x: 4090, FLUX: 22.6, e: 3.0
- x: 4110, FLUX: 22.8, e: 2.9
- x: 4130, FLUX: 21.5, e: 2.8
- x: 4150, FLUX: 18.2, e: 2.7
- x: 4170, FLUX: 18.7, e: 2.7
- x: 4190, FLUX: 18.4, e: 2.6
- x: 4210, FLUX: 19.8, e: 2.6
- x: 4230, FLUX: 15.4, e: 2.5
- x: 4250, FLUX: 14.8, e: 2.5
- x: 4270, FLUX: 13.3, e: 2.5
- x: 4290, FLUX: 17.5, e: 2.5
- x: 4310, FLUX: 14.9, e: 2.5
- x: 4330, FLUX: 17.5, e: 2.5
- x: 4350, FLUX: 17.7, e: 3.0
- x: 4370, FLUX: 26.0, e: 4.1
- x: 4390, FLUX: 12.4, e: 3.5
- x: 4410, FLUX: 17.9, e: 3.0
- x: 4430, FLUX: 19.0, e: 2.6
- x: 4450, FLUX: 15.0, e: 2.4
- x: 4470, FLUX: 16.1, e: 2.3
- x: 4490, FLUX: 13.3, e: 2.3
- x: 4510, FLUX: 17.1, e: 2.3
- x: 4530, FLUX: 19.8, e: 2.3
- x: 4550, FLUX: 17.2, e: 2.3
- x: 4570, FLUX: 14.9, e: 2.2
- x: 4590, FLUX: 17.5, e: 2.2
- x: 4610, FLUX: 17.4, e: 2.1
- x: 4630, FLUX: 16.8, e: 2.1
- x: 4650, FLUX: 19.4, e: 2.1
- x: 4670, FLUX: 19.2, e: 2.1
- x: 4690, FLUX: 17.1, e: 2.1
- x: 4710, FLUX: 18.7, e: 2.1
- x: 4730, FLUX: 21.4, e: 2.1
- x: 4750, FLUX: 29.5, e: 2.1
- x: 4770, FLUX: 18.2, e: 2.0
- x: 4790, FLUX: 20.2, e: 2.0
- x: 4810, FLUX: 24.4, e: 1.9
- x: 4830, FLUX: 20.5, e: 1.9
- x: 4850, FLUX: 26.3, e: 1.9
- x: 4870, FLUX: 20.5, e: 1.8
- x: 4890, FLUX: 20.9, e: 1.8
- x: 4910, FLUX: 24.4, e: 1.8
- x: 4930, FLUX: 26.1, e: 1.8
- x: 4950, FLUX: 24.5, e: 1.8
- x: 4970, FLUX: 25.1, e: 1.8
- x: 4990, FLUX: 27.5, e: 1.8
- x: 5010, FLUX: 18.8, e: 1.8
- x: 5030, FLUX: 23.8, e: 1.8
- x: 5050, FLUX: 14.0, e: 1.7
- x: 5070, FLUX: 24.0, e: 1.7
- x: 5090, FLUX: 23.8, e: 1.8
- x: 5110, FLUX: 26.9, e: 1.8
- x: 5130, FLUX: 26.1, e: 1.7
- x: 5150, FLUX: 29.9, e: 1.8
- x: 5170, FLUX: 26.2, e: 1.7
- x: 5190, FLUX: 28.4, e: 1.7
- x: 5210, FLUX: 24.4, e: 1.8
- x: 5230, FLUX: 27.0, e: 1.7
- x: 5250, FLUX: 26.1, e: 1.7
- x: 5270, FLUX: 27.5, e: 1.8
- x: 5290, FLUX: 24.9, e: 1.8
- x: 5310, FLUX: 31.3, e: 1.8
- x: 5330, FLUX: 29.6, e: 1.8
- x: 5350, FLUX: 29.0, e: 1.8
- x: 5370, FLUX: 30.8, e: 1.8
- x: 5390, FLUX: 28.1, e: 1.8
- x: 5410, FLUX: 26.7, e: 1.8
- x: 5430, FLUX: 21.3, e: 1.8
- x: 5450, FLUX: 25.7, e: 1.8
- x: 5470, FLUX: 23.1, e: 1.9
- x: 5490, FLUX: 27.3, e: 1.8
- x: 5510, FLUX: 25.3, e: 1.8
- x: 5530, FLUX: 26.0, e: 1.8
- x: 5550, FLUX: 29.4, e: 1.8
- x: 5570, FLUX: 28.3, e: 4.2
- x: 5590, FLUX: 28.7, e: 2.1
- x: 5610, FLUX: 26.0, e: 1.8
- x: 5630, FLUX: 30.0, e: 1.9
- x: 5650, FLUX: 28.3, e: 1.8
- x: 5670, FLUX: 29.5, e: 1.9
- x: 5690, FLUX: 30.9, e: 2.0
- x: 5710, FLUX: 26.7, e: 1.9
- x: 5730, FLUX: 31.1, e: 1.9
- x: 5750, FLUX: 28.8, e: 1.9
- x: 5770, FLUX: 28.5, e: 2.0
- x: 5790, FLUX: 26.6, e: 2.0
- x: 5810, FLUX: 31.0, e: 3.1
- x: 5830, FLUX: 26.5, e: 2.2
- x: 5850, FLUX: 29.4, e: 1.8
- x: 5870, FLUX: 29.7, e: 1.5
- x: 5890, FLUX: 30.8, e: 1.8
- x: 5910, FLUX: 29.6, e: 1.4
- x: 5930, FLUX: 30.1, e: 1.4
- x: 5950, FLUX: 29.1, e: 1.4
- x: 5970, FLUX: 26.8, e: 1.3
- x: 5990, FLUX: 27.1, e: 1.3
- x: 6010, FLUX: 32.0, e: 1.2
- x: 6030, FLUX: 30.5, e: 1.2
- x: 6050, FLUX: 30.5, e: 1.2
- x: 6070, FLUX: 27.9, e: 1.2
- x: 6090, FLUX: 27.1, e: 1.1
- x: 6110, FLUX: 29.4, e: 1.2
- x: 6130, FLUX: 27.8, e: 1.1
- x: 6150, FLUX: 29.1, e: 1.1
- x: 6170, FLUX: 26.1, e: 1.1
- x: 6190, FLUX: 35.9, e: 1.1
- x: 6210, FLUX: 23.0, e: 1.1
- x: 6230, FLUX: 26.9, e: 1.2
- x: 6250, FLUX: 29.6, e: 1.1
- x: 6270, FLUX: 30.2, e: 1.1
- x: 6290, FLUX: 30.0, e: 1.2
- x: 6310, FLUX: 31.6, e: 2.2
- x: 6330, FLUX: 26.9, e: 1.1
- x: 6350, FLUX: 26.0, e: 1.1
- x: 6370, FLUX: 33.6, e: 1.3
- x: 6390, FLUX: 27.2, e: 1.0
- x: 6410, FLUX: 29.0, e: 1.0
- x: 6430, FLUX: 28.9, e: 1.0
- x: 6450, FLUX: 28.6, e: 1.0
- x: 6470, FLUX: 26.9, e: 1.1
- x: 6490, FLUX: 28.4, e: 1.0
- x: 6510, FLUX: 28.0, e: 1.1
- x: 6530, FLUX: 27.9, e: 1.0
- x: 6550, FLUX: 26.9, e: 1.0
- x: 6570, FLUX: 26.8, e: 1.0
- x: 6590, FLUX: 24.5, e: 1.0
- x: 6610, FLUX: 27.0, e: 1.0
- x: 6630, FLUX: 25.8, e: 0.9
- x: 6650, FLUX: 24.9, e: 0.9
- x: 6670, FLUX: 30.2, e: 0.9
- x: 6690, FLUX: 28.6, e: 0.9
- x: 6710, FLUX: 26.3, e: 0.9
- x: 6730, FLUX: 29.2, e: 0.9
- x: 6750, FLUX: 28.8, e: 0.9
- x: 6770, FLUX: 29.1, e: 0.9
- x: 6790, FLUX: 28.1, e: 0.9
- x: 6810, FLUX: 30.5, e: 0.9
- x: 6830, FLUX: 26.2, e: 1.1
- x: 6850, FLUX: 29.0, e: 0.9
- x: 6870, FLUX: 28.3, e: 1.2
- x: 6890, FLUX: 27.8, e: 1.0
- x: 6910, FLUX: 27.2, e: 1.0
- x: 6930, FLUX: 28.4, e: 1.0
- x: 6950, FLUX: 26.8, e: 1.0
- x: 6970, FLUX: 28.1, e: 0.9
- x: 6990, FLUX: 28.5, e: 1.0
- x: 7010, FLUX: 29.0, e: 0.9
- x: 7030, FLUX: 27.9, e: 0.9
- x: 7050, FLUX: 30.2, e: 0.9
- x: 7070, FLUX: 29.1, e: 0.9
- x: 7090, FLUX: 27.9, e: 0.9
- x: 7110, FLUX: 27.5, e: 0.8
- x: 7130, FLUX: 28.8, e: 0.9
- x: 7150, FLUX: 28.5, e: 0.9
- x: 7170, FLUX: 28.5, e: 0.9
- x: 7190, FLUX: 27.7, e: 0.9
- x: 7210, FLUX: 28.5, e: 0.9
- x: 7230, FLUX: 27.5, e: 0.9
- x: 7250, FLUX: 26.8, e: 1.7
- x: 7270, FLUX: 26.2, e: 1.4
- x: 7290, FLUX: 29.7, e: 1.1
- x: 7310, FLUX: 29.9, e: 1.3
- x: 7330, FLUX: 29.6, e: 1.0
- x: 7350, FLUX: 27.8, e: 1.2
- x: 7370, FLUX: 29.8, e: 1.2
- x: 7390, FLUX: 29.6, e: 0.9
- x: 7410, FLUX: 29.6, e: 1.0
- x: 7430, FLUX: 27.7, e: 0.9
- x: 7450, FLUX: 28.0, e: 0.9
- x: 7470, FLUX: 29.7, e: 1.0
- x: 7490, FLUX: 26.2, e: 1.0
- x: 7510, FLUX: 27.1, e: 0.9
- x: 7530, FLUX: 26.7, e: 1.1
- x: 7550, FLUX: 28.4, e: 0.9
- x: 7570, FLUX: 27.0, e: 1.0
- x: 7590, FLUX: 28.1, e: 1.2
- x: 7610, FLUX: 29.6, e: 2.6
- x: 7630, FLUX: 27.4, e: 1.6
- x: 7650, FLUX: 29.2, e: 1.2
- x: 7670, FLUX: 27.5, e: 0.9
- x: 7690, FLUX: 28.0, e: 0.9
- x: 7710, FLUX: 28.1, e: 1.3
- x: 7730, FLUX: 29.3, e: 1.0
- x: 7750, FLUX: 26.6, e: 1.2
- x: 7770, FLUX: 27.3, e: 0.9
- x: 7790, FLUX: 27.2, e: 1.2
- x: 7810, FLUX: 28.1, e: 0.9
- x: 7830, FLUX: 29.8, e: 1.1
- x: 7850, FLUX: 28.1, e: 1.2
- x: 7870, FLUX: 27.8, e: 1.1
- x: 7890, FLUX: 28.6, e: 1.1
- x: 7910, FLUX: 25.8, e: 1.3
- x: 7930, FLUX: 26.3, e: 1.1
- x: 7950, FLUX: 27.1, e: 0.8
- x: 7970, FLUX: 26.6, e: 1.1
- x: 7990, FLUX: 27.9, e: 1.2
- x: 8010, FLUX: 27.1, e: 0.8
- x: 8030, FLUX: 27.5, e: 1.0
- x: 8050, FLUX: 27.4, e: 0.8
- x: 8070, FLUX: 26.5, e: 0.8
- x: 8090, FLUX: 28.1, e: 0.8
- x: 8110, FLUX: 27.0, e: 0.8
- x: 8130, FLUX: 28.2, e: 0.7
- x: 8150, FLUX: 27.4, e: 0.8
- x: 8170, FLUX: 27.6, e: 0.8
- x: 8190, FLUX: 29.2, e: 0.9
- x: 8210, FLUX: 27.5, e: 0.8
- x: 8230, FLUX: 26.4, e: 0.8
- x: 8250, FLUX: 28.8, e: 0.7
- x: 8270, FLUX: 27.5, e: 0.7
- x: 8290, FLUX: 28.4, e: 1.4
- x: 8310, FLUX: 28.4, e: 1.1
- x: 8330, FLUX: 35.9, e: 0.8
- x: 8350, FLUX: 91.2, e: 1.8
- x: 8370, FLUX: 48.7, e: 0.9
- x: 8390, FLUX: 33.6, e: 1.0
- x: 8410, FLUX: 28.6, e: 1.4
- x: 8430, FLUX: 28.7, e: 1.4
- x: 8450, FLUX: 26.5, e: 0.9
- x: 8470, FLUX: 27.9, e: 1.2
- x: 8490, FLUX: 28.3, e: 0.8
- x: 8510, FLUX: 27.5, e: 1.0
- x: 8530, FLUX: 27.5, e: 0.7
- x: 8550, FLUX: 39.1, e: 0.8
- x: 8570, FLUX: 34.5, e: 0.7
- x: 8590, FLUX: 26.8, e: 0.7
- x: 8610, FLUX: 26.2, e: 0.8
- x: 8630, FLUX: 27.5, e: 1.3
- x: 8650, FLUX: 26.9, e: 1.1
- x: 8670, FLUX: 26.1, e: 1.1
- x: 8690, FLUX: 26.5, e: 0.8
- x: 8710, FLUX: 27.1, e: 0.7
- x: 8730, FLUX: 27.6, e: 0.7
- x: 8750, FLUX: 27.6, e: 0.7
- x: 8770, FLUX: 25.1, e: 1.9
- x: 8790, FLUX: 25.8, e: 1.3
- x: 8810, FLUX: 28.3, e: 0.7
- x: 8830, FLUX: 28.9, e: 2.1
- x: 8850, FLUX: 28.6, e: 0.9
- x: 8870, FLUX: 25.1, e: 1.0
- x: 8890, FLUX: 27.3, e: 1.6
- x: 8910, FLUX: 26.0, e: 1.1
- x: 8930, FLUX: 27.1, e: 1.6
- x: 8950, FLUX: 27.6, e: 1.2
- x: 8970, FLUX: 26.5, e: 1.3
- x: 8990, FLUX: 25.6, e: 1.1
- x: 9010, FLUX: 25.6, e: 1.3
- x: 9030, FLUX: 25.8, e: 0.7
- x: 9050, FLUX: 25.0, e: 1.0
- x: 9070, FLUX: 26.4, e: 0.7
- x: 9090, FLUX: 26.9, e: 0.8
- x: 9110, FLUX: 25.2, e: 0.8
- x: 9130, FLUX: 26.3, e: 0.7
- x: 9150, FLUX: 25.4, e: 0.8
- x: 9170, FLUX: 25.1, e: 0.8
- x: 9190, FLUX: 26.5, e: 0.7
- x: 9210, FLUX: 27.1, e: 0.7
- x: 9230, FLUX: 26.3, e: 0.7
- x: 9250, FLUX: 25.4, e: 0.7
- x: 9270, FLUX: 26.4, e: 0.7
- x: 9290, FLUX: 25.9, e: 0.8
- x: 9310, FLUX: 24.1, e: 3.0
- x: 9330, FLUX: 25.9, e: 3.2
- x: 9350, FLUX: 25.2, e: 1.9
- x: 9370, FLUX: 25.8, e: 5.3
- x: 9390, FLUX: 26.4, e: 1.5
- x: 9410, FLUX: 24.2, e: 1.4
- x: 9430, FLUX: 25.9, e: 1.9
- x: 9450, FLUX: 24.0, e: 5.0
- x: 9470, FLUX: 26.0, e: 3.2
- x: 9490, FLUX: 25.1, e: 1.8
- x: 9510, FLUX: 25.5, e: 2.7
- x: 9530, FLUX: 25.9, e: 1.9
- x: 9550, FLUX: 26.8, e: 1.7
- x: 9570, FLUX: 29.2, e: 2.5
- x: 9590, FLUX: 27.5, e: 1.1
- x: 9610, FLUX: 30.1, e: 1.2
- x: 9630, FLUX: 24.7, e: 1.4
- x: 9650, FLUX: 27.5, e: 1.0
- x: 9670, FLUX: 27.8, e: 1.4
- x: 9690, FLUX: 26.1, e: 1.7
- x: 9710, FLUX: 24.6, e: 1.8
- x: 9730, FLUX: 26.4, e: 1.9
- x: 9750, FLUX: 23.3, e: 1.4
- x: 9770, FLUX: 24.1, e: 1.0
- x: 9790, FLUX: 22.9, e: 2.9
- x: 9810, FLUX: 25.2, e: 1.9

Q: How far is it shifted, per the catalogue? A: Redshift 0.272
